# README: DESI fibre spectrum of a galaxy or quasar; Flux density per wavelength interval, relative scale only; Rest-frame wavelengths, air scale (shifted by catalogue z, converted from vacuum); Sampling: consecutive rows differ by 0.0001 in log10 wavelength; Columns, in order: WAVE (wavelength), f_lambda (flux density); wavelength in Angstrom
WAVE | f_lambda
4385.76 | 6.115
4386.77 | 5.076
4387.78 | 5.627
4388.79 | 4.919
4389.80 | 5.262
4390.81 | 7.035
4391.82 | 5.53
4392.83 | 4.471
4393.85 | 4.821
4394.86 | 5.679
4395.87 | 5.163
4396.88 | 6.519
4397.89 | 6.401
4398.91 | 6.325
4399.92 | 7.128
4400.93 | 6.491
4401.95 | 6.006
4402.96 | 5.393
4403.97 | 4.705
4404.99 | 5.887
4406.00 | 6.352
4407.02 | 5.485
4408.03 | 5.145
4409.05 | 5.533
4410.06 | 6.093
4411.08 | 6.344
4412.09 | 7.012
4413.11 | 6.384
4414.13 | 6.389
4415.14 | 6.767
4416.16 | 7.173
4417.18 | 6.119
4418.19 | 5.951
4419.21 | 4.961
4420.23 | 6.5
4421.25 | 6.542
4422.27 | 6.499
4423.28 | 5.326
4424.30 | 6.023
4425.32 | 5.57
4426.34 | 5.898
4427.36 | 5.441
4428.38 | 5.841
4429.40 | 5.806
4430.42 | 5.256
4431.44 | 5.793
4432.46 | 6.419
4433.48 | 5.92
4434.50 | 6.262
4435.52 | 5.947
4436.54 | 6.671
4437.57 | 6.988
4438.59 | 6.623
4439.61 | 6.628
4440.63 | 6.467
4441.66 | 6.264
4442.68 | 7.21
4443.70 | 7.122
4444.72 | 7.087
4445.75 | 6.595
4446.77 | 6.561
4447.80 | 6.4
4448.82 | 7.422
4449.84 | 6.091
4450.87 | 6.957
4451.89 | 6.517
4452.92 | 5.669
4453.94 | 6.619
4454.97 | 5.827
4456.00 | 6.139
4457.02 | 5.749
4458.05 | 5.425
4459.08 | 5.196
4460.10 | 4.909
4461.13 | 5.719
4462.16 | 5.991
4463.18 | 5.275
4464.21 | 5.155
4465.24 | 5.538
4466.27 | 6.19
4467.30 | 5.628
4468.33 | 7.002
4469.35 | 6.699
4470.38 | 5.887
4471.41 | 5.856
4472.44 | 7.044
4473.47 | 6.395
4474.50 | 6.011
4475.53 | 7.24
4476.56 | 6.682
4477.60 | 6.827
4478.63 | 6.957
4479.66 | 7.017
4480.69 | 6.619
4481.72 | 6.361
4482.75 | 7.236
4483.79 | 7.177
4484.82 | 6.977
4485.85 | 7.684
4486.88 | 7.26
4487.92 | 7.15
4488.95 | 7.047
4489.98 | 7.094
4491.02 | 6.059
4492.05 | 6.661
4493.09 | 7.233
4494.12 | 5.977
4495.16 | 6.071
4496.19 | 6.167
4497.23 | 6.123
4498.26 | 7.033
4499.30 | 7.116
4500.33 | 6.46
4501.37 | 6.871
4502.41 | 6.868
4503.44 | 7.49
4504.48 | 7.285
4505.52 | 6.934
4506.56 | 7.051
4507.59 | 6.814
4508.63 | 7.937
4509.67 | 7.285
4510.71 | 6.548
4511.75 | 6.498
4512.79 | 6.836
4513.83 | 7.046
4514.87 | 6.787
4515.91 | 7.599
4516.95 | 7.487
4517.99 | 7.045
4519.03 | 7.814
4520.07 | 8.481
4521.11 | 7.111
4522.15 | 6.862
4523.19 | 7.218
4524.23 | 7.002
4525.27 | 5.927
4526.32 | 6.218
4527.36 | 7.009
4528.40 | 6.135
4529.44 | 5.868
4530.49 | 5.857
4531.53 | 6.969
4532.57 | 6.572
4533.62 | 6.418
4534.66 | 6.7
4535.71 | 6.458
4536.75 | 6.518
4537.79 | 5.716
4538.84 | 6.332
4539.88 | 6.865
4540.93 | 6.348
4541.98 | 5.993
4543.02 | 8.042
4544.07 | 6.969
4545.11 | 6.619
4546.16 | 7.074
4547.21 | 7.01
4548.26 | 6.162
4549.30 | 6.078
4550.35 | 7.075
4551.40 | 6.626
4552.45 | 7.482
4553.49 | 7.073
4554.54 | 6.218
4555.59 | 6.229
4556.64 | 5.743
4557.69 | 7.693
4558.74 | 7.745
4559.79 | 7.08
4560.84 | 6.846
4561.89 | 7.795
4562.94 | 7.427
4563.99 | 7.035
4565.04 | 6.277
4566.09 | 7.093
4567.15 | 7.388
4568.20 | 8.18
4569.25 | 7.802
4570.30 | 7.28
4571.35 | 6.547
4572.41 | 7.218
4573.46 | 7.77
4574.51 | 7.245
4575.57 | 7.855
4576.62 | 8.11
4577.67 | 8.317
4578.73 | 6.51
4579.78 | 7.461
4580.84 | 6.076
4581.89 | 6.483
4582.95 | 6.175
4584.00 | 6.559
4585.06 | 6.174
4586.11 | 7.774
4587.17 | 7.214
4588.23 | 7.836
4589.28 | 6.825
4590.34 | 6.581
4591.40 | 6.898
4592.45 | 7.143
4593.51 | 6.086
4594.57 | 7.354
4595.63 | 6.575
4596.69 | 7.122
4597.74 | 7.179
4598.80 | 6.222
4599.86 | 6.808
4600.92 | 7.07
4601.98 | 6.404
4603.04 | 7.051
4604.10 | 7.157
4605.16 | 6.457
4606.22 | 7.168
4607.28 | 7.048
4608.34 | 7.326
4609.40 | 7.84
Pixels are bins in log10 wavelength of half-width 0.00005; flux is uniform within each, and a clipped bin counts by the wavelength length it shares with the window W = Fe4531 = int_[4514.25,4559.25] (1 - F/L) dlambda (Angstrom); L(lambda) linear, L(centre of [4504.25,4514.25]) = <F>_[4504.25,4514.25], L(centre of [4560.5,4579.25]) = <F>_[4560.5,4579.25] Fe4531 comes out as 2.5 Angstrom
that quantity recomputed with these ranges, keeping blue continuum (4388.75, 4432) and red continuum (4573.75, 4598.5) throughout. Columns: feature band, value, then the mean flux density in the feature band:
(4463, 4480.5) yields -0.1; 6.34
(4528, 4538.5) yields 0.6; 6.32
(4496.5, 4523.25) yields -2.2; 7.09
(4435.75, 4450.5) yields -1.4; 6.71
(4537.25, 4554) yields 0.1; 6.72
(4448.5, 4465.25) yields 0.9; 5.89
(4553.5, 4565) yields -0.2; 6.95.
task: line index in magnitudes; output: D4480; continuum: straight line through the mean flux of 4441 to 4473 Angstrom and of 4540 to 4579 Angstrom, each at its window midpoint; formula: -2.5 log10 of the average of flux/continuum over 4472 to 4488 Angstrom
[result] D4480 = -0.08 mag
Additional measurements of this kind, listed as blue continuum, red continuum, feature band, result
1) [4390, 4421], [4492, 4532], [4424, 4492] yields 0.01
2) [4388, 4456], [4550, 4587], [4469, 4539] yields -0.02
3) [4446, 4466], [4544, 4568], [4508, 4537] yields -0.04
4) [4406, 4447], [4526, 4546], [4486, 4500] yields -0.05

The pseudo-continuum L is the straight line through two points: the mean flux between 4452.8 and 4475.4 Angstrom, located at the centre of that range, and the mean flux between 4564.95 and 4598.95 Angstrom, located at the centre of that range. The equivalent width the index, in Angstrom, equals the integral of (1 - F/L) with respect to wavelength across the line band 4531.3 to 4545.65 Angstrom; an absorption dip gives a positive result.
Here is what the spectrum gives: 0.1 Angstrom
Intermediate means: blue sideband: 5.93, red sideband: 7.09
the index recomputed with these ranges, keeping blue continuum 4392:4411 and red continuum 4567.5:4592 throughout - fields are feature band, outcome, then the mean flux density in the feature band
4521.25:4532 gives 0.4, 6.53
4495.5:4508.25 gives -0.6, 6.86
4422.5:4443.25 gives -0.4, 6.13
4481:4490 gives -0.9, 7.1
